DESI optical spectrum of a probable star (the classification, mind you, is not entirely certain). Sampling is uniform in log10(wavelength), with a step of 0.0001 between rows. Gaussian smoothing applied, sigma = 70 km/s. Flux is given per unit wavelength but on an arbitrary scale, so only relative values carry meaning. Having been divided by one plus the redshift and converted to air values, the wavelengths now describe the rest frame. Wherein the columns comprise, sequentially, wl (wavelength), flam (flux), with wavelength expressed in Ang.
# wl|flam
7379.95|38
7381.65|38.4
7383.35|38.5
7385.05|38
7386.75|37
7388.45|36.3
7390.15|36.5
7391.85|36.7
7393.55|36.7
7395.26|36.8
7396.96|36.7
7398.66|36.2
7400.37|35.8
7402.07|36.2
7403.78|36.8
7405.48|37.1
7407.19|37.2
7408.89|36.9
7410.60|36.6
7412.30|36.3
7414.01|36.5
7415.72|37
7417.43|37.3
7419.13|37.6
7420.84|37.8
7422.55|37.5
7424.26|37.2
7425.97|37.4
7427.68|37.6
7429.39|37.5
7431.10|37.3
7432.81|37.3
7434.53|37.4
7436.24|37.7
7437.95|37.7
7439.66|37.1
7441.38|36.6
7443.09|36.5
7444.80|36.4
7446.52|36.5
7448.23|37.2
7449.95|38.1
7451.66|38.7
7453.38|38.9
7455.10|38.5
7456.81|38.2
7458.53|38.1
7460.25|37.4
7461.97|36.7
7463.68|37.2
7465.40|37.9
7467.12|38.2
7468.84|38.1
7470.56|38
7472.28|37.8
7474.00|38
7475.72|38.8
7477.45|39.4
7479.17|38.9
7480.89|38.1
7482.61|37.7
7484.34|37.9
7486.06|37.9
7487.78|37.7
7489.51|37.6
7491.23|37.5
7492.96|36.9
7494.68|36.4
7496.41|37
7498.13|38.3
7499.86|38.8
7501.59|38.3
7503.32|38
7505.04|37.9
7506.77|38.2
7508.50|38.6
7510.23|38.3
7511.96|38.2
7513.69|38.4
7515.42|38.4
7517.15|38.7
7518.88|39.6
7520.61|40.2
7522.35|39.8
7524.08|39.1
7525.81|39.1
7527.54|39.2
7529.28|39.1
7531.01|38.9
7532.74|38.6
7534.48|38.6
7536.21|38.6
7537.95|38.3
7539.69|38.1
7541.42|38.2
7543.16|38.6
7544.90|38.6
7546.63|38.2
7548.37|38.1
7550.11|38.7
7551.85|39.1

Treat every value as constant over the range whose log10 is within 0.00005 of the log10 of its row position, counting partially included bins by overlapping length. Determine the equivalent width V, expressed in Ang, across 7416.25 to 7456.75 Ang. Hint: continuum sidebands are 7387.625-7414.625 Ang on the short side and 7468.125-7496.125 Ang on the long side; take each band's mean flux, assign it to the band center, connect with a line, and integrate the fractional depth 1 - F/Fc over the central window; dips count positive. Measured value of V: -0.4 Ang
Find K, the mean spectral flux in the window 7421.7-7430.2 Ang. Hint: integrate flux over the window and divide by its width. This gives 37.4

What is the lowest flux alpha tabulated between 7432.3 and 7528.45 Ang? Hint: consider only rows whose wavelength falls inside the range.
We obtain 36.4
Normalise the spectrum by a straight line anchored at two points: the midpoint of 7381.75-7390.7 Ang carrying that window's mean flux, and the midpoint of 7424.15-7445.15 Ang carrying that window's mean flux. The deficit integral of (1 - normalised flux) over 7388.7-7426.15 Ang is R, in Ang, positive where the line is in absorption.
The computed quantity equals 0.49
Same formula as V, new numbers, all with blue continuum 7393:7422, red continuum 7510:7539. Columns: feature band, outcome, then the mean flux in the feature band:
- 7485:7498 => 0.3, 37.4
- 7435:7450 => 0.2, 37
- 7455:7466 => 0.0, 37.7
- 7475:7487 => -0.1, 38.4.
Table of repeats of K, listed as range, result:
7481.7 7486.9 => 37.8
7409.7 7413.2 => 36.5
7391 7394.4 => 36.7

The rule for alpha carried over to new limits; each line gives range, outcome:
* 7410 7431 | 36.3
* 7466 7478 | 37.8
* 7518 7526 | 39.1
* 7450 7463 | 36.7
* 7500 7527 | 37.9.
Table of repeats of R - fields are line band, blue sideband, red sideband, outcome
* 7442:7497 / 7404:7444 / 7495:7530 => 0.2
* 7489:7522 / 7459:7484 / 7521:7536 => 0.4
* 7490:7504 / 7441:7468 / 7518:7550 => 0.2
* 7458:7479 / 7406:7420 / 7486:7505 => -0.3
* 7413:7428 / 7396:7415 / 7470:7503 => -0.2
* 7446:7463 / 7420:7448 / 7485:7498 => -0.3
